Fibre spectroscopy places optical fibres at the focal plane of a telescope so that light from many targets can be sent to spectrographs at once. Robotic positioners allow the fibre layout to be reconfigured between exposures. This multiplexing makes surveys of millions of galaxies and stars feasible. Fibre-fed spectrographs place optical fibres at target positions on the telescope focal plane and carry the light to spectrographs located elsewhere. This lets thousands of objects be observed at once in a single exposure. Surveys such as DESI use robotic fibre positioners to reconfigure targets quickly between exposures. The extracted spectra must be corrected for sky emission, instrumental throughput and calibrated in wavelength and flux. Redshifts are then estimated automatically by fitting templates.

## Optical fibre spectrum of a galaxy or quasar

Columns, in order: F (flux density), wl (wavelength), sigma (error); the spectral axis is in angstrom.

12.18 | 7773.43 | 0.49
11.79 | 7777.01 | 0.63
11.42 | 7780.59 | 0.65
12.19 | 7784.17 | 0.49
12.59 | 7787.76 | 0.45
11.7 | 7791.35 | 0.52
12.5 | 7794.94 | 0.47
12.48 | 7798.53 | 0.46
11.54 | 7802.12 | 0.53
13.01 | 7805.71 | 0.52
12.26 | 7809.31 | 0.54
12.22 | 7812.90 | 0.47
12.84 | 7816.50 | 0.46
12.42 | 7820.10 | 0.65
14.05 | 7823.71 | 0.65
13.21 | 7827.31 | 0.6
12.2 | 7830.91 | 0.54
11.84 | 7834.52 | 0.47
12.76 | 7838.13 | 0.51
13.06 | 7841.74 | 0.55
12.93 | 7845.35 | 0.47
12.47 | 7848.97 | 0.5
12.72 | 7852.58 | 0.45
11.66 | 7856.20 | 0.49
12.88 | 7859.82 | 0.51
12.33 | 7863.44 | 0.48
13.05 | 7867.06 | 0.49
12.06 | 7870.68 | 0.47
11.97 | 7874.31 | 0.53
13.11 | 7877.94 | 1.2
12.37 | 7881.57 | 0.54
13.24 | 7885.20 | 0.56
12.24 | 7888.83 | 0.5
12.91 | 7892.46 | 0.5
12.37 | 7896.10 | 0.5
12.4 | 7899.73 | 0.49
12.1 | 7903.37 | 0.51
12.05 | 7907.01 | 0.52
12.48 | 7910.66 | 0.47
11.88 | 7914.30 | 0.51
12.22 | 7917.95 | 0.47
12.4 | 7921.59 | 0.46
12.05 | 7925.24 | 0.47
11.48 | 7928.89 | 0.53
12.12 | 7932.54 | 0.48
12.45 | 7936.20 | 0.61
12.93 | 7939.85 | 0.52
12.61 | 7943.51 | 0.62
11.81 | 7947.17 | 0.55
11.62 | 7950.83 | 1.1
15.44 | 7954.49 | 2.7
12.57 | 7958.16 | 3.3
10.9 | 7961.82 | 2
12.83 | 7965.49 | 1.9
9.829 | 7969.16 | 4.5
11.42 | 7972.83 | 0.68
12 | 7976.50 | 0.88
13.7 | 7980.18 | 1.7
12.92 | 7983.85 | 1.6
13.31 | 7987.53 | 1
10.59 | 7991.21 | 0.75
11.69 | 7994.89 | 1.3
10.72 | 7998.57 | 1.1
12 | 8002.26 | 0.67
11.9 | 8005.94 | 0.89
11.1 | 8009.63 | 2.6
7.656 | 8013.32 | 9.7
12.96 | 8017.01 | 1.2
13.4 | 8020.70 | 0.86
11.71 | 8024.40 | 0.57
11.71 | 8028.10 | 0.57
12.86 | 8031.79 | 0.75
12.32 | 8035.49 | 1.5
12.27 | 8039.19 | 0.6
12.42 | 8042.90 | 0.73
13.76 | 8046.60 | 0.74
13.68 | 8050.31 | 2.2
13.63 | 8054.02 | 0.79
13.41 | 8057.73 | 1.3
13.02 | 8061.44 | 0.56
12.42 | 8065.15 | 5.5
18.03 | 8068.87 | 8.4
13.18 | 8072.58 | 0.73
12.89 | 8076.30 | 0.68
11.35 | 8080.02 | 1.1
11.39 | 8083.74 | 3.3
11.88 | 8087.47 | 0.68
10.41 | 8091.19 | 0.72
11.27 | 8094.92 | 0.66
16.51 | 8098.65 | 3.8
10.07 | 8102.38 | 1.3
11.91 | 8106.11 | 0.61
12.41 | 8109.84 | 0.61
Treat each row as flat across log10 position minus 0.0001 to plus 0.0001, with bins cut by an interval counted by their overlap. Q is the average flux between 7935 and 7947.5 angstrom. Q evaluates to 12.5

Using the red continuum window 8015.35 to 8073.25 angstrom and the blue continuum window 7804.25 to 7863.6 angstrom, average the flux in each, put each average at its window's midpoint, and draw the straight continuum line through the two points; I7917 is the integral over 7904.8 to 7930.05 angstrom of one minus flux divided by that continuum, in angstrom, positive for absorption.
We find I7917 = 1.49 angstrom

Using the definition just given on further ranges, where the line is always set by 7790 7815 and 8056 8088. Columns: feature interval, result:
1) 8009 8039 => 2.76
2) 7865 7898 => -0.20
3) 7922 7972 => 2.06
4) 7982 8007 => 1.93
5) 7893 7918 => 0.67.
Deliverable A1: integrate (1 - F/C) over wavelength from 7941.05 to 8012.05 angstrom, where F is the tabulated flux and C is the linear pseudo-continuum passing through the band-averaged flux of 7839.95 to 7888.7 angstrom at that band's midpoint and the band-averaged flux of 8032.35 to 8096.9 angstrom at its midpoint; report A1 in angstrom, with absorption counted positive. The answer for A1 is 3.8 angstrom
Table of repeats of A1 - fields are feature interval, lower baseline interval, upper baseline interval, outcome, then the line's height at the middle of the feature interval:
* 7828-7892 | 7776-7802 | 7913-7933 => -2.6 angstrom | 12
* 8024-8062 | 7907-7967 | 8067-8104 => -0.7 angstrom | 12.6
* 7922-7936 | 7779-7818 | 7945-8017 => -0.1 angstrom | 11.9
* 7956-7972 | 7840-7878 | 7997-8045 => 0.6 angstrom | 12.1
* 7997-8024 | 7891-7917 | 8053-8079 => 3.7 angstrom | 13.2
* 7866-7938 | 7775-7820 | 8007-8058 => -0.5 angstrom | 12.3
